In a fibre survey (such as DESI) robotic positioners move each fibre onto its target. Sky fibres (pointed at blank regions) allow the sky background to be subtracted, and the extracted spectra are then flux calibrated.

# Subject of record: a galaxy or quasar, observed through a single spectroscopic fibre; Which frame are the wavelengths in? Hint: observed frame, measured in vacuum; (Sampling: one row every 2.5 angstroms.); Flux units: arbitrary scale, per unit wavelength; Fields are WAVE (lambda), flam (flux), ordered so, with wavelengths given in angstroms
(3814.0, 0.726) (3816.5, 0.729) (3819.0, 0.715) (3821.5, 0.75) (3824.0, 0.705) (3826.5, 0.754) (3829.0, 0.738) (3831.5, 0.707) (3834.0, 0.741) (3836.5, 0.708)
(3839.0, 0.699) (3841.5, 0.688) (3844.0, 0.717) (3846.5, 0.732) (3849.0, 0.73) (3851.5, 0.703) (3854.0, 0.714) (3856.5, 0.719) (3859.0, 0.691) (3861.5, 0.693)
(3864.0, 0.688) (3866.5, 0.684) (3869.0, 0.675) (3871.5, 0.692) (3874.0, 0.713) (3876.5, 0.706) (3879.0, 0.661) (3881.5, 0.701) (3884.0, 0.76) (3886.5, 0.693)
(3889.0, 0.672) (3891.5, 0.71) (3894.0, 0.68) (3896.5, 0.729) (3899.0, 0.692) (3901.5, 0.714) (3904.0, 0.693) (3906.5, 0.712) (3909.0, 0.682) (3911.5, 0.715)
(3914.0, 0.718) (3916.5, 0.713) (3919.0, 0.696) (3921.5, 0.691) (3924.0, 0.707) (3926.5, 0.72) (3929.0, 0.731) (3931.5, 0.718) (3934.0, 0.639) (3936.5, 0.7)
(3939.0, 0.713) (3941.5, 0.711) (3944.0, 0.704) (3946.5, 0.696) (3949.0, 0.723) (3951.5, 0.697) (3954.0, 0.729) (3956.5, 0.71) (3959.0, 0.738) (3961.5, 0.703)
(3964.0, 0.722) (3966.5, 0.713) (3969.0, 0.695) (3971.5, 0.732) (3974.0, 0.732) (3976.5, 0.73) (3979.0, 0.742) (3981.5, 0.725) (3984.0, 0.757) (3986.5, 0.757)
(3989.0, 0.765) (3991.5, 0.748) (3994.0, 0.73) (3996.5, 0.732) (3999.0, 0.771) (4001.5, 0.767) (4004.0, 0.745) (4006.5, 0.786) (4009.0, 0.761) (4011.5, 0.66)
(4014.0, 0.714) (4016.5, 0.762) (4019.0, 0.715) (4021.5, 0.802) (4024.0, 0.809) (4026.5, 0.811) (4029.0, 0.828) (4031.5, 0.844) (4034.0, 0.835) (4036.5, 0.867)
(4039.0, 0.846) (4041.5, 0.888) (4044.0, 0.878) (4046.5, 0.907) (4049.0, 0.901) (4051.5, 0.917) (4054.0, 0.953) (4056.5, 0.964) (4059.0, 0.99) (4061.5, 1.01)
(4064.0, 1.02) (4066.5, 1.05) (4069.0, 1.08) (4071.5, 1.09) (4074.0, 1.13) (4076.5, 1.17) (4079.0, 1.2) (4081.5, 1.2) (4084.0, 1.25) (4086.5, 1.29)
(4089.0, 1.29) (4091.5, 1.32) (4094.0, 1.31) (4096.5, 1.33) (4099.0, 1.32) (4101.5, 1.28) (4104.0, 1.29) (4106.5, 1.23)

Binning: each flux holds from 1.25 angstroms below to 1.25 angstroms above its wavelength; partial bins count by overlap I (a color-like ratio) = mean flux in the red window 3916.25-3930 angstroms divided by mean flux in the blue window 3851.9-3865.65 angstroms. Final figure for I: 1.01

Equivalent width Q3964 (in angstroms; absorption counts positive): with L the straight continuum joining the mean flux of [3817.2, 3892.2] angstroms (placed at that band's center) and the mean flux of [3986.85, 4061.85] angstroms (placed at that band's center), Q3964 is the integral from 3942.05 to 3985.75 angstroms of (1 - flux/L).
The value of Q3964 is 3.4 angstroms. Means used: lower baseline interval 0.709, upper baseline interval 0.82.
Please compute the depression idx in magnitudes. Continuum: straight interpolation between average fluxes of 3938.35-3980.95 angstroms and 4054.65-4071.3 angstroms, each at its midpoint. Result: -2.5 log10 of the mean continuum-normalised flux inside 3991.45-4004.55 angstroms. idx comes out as 0.11 mag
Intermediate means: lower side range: 0.717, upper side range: 1.02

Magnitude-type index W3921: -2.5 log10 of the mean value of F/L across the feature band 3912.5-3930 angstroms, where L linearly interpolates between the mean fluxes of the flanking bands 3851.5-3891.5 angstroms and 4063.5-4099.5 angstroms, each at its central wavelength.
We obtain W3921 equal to 0.15 mag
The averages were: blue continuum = 0.698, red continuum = 1.2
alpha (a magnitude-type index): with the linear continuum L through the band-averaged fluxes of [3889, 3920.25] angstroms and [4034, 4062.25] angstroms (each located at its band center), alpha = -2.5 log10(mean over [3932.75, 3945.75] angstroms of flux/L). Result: 0.09 mag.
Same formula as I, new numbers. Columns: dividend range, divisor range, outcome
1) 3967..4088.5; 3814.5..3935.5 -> 1.24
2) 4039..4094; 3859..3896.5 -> 1.54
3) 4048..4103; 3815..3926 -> 1.61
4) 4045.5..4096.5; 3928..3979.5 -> 1.56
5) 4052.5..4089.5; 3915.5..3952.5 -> 1.57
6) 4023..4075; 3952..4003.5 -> 1.27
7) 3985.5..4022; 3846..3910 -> 1.06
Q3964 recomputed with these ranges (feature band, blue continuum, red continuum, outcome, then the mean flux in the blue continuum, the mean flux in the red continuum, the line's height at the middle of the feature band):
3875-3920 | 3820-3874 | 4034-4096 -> 5.06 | 0.711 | 1.06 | 0.792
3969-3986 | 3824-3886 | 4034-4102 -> 3.50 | 0.709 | 1.08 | 0.925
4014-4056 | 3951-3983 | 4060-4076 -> 4.82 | 0.721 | 1.07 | 0.954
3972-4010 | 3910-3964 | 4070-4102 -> 6.38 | 0.708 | 1.24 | 0.902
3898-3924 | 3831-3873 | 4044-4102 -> 3.60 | 0.705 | 1.12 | 0.816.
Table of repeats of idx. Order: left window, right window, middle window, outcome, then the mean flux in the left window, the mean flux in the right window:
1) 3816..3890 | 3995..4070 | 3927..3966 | 0.109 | 0.709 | 0.853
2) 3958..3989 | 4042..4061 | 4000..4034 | 0.095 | 0.73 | 0.932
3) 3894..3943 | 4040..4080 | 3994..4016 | 0.196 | 0.704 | 1.01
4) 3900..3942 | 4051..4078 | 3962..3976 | 0.138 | 0.704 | 1.04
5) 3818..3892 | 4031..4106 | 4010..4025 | 0.317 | 0.709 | 1.08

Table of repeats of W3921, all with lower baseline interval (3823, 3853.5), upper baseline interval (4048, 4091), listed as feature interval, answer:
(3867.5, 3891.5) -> 0.13 mag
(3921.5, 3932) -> 0.20 mag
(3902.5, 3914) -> 0.18 mag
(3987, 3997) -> 0.28 mag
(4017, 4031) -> 0.27 mag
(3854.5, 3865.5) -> 0.08 mag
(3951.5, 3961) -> 0.25 mag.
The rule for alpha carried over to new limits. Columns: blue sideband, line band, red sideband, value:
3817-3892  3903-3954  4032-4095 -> 0.18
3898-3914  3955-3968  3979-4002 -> 0.02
